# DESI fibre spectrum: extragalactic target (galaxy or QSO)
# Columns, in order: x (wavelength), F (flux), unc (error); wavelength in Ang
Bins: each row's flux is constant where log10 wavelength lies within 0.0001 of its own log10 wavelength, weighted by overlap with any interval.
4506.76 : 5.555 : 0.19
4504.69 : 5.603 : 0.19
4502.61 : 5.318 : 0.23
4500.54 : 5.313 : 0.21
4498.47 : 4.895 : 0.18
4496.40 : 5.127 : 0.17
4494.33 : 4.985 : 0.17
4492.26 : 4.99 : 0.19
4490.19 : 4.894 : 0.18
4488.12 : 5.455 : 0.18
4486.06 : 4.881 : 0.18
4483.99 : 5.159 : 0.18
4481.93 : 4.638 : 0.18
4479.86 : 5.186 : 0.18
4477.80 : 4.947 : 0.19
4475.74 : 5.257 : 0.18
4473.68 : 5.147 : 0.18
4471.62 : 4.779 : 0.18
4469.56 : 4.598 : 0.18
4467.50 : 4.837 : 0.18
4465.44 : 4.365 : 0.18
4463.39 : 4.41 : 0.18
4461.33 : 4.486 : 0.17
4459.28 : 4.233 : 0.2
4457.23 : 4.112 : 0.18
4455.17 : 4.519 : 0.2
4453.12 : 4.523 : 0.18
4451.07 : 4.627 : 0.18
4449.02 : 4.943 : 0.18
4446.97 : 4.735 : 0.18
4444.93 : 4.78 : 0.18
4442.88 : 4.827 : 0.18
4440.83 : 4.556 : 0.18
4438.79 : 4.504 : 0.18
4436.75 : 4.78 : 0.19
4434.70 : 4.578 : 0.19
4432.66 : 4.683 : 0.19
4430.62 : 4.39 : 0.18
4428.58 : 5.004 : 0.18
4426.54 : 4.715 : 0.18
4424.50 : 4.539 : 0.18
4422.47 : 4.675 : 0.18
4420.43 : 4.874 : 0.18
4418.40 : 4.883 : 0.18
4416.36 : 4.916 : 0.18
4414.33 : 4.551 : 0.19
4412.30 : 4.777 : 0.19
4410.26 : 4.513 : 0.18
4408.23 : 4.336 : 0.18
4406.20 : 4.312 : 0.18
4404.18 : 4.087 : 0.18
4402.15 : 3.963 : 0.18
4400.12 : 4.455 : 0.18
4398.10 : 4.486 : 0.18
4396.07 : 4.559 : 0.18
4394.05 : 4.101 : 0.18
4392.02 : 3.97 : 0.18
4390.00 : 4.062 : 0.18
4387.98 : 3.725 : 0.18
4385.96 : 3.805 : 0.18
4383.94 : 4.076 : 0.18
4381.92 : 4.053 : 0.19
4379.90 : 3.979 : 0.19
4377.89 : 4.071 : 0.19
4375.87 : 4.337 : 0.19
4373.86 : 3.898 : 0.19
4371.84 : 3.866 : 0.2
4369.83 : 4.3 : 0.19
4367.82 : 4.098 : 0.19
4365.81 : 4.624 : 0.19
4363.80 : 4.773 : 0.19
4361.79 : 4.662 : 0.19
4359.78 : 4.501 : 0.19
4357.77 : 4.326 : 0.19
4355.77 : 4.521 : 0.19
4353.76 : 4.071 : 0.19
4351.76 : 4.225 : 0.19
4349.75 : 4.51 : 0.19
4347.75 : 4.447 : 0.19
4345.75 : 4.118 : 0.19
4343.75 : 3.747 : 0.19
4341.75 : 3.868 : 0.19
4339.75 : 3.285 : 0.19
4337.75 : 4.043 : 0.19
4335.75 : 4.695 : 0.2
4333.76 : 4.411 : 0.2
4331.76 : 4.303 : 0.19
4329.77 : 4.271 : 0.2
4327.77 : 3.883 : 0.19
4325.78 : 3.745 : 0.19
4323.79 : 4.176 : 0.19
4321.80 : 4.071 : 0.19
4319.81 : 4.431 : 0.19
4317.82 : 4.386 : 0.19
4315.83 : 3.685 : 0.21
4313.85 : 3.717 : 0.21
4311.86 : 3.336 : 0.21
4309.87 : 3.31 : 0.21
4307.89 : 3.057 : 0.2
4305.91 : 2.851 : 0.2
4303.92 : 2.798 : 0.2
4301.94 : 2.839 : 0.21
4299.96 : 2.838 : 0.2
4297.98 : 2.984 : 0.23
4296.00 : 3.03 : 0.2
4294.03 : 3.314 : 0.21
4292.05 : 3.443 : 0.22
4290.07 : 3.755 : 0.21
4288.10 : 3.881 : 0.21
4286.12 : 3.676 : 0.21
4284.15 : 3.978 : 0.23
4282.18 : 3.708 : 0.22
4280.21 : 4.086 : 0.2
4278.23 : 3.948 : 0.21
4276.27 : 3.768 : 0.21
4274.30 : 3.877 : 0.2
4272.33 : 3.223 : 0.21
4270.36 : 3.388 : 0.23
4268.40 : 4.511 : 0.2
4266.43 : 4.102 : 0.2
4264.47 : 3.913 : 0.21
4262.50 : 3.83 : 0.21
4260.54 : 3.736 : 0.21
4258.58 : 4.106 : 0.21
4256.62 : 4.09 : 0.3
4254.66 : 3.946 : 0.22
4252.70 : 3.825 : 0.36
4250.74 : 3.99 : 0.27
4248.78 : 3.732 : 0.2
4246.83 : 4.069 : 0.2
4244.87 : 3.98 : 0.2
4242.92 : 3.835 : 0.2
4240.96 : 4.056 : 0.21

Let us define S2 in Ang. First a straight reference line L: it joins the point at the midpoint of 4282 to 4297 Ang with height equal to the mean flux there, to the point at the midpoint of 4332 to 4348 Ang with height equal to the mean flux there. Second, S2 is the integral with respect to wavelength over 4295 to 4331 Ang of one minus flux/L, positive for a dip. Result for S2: 2.8 Ang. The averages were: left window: 3.59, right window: 4.07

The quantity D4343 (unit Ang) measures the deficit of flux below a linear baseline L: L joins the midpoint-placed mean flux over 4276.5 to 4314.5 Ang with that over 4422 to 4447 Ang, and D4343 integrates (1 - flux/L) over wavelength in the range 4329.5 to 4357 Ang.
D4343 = -2.4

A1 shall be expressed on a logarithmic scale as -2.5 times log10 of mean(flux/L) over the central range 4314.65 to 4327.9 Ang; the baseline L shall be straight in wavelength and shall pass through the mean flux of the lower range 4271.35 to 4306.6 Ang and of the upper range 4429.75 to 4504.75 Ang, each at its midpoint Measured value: -0.10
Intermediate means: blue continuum 3.45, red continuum 4.8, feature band 4.06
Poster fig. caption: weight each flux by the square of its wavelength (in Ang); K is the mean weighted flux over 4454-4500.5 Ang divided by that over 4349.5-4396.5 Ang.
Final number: 1.20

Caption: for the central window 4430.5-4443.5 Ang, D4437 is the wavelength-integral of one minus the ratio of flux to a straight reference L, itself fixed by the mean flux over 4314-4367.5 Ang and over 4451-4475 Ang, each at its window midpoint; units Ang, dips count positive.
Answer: -0.4 Ang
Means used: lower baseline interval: 4.21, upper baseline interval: 4.56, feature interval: 4.63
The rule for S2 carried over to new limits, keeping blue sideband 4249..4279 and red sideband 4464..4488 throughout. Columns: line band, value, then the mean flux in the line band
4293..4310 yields 4.5 Ang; 2.99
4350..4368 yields -0.4 Ang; 4.44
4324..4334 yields 0.2 Ang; 4.1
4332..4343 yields 0.4 Ang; 4.07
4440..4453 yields 0.1 Ang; 4.73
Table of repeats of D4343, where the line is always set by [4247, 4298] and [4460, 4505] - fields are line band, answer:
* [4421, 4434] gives -0.1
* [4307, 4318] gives 1.3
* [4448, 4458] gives 0.5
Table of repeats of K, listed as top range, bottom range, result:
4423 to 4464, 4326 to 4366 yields 1.13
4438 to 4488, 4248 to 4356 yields 1.34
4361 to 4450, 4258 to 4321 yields 1.30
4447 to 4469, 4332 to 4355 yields 1.15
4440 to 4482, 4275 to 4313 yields 1.49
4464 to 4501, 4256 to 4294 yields 1.42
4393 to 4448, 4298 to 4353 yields 1.26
